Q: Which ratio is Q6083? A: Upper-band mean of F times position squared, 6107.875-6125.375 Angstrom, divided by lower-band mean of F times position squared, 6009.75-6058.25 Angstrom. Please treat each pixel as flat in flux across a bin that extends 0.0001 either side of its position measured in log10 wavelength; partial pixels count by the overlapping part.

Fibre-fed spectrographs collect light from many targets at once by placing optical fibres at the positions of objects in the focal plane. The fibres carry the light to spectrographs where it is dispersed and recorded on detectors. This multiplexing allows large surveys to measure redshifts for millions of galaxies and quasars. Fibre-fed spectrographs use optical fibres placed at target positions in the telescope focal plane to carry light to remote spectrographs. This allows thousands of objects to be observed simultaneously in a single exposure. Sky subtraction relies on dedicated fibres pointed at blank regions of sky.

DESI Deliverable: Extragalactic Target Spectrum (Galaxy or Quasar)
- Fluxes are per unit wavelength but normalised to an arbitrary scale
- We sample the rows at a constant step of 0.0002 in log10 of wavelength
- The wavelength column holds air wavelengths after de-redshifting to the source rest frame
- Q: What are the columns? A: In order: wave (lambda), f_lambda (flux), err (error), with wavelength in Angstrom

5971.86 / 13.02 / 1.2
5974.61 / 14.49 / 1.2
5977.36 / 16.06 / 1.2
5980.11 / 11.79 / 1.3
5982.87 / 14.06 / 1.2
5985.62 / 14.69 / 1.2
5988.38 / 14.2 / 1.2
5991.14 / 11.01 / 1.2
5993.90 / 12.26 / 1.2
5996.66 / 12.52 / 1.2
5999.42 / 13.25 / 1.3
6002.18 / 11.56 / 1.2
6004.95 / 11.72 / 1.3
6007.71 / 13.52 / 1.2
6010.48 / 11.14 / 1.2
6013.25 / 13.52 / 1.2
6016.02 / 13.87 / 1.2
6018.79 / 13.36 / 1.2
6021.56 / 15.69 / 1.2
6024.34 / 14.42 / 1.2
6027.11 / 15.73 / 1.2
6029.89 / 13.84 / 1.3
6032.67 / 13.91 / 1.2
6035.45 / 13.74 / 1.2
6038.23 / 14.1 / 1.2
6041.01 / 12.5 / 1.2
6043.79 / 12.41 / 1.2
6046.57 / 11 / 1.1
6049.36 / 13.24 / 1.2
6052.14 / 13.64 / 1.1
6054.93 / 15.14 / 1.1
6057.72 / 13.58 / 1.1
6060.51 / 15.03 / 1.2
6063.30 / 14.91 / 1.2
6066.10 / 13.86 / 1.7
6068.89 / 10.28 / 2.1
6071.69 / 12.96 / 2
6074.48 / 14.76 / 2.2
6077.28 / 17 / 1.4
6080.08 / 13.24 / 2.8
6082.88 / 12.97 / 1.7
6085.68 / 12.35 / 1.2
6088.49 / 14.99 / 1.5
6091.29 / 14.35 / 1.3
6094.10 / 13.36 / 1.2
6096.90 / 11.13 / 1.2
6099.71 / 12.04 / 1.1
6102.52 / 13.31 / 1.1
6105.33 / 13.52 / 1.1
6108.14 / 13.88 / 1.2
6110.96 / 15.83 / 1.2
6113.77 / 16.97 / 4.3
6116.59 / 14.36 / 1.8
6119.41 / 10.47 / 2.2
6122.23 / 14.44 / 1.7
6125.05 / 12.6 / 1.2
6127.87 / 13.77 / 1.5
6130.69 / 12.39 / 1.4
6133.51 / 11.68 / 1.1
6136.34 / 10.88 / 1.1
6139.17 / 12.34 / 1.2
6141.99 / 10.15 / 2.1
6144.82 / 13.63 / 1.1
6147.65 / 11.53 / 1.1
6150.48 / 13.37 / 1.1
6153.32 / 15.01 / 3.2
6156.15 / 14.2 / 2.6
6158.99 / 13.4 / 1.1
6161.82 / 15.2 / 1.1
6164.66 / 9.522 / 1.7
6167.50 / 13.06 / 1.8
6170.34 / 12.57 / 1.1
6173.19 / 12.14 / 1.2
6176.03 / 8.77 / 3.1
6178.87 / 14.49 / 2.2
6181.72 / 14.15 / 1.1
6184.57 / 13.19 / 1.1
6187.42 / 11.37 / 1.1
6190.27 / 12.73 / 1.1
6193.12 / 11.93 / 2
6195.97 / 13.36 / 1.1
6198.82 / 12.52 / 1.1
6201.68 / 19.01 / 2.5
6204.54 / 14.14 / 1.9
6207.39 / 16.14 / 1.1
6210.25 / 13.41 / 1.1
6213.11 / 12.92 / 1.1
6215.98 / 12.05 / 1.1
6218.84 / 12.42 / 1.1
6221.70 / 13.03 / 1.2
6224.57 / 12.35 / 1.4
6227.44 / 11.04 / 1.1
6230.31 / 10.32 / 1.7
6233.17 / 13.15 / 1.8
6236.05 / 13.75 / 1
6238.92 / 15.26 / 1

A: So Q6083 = 1.07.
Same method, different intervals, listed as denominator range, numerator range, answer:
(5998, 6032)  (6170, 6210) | 1.05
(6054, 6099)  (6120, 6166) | 0.95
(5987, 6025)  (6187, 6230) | 1.09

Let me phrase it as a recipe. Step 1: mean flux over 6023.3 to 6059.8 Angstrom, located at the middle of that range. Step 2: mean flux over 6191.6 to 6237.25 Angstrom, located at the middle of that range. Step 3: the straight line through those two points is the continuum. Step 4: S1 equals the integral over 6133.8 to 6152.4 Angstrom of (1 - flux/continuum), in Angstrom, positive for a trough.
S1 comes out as 1.9 Angstrom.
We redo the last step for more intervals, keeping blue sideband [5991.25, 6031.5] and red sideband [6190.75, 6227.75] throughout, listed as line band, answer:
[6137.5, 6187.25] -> 2.6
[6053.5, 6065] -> -1.2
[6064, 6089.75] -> -0.6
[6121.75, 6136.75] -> 0.8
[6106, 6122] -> -1.1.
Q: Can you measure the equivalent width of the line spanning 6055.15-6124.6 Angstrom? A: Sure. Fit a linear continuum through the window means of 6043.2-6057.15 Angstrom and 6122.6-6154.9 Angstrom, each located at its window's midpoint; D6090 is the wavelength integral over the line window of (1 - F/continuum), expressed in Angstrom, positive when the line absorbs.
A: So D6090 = -4.6 Angstrom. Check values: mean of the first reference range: 13.2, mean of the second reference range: 12.6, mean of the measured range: 13.7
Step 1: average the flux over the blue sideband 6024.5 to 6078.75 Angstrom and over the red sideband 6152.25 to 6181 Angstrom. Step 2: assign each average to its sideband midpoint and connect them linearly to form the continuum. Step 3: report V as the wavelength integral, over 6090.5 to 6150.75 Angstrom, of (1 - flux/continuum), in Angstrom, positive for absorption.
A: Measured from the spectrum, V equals 1.1 Angstrom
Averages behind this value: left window 13.8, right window 12.8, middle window 13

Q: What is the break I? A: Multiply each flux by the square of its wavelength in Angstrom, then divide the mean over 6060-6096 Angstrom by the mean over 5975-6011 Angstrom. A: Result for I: 1.09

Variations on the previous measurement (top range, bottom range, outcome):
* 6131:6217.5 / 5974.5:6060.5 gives 1.02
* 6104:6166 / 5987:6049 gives 1.04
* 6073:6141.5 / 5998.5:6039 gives 1.02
